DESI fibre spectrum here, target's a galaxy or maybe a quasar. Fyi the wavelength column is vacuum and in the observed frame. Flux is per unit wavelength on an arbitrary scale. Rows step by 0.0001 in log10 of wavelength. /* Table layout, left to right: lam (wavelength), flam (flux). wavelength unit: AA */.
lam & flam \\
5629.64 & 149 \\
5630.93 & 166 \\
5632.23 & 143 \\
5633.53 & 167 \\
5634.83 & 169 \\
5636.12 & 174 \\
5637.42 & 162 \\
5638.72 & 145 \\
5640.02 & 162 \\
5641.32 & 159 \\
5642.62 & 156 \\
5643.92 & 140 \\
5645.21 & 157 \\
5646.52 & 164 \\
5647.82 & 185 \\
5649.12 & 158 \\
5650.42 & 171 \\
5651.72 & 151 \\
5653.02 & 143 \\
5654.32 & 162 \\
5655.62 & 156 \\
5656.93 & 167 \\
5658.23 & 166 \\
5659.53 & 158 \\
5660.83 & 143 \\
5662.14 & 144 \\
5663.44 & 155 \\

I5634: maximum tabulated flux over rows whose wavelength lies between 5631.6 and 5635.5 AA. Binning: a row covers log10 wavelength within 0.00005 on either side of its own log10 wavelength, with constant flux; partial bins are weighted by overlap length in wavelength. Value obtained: 169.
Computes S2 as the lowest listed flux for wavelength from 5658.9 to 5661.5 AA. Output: 143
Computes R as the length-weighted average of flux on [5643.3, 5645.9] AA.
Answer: 149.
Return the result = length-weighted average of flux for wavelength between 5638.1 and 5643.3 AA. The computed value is 155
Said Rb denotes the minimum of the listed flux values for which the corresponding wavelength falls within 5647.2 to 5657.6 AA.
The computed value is 143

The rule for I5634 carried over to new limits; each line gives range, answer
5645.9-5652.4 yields 185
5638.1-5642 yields 162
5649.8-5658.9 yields 171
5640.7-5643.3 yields 159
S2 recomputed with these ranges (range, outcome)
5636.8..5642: 145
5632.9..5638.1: 162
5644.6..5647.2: 157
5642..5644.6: 140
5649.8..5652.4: 151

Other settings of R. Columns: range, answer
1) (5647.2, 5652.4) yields 166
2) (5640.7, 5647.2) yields 155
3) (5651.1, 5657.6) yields 156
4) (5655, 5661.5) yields 158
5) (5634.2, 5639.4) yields 163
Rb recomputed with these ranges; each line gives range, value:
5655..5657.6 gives 156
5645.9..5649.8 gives 158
